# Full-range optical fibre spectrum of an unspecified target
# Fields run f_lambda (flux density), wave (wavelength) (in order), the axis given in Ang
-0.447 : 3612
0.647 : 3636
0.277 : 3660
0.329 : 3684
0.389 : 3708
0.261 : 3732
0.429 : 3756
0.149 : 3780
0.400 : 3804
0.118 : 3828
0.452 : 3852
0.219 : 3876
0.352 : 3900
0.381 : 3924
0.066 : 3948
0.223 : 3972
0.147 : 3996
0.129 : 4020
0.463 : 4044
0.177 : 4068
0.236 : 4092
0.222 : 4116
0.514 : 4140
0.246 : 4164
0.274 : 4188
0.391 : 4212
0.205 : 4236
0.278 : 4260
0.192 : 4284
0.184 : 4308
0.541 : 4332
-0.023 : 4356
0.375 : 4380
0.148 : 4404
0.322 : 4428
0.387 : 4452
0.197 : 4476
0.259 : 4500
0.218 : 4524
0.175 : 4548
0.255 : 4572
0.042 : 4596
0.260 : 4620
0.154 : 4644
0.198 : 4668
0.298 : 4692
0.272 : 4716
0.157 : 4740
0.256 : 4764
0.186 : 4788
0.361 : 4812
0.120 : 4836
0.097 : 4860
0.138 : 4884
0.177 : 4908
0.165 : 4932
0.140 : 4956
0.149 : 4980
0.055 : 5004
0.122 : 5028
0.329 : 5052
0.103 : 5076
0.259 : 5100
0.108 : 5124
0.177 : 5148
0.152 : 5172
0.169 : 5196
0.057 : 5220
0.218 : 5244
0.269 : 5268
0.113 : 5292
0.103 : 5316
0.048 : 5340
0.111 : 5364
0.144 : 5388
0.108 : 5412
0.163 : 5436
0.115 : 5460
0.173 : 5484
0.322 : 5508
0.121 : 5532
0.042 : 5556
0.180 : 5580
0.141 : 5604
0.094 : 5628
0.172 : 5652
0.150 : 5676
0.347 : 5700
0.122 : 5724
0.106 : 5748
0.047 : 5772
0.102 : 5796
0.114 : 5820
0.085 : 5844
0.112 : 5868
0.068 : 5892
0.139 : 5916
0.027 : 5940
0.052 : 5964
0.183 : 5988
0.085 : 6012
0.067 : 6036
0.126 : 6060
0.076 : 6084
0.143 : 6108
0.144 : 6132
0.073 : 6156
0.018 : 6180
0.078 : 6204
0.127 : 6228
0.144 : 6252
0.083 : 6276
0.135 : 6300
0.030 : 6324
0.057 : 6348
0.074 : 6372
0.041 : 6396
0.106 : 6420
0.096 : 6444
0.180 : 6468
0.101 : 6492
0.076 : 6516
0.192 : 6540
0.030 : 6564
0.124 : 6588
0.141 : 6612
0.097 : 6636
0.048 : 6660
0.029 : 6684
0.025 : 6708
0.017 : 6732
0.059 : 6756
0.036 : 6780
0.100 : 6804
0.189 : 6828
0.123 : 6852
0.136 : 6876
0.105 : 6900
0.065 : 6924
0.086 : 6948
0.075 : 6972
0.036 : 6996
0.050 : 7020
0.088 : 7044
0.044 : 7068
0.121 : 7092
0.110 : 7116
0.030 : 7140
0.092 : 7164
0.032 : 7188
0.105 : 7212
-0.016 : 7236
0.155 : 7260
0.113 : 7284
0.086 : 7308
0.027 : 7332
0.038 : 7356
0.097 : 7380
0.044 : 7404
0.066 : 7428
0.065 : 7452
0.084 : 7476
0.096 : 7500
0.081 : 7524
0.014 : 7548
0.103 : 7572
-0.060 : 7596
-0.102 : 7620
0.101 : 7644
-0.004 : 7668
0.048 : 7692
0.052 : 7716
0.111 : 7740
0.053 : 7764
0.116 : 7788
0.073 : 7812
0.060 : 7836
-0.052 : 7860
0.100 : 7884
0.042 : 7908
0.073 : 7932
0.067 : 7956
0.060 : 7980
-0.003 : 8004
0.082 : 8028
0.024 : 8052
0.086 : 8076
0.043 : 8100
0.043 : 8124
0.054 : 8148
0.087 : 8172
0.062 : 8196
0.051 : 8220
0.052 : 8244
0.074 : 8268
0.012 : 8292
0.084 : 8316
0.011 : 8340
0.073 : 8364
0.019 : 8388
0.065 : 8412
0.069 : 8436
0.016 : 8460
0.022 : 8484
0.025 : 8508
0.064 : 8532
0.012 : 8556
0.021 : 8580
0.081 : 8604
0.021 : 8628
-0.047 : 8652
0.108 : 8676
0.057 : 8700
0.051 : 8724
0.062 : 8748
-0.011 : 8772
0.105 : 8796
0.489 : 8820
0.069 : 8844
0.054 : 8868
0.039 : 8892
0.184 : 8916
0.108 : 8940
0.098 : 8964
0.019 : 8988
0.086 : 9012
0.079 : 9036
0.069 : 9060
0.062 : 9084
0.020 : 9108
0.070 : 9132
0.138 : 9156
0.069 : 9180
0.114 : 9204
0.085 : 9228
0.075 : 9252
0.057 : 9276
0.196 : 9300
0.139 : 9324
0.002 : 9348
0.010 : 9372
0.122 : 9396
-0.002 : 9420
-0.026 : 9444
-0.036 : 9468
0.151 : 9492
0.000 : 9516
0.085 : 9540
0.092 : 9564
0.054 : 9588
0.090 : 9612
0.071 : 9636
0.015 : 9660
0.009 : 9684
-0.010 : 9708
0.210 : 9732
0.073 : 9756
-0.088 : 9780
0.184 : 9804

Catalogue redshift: 1.36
